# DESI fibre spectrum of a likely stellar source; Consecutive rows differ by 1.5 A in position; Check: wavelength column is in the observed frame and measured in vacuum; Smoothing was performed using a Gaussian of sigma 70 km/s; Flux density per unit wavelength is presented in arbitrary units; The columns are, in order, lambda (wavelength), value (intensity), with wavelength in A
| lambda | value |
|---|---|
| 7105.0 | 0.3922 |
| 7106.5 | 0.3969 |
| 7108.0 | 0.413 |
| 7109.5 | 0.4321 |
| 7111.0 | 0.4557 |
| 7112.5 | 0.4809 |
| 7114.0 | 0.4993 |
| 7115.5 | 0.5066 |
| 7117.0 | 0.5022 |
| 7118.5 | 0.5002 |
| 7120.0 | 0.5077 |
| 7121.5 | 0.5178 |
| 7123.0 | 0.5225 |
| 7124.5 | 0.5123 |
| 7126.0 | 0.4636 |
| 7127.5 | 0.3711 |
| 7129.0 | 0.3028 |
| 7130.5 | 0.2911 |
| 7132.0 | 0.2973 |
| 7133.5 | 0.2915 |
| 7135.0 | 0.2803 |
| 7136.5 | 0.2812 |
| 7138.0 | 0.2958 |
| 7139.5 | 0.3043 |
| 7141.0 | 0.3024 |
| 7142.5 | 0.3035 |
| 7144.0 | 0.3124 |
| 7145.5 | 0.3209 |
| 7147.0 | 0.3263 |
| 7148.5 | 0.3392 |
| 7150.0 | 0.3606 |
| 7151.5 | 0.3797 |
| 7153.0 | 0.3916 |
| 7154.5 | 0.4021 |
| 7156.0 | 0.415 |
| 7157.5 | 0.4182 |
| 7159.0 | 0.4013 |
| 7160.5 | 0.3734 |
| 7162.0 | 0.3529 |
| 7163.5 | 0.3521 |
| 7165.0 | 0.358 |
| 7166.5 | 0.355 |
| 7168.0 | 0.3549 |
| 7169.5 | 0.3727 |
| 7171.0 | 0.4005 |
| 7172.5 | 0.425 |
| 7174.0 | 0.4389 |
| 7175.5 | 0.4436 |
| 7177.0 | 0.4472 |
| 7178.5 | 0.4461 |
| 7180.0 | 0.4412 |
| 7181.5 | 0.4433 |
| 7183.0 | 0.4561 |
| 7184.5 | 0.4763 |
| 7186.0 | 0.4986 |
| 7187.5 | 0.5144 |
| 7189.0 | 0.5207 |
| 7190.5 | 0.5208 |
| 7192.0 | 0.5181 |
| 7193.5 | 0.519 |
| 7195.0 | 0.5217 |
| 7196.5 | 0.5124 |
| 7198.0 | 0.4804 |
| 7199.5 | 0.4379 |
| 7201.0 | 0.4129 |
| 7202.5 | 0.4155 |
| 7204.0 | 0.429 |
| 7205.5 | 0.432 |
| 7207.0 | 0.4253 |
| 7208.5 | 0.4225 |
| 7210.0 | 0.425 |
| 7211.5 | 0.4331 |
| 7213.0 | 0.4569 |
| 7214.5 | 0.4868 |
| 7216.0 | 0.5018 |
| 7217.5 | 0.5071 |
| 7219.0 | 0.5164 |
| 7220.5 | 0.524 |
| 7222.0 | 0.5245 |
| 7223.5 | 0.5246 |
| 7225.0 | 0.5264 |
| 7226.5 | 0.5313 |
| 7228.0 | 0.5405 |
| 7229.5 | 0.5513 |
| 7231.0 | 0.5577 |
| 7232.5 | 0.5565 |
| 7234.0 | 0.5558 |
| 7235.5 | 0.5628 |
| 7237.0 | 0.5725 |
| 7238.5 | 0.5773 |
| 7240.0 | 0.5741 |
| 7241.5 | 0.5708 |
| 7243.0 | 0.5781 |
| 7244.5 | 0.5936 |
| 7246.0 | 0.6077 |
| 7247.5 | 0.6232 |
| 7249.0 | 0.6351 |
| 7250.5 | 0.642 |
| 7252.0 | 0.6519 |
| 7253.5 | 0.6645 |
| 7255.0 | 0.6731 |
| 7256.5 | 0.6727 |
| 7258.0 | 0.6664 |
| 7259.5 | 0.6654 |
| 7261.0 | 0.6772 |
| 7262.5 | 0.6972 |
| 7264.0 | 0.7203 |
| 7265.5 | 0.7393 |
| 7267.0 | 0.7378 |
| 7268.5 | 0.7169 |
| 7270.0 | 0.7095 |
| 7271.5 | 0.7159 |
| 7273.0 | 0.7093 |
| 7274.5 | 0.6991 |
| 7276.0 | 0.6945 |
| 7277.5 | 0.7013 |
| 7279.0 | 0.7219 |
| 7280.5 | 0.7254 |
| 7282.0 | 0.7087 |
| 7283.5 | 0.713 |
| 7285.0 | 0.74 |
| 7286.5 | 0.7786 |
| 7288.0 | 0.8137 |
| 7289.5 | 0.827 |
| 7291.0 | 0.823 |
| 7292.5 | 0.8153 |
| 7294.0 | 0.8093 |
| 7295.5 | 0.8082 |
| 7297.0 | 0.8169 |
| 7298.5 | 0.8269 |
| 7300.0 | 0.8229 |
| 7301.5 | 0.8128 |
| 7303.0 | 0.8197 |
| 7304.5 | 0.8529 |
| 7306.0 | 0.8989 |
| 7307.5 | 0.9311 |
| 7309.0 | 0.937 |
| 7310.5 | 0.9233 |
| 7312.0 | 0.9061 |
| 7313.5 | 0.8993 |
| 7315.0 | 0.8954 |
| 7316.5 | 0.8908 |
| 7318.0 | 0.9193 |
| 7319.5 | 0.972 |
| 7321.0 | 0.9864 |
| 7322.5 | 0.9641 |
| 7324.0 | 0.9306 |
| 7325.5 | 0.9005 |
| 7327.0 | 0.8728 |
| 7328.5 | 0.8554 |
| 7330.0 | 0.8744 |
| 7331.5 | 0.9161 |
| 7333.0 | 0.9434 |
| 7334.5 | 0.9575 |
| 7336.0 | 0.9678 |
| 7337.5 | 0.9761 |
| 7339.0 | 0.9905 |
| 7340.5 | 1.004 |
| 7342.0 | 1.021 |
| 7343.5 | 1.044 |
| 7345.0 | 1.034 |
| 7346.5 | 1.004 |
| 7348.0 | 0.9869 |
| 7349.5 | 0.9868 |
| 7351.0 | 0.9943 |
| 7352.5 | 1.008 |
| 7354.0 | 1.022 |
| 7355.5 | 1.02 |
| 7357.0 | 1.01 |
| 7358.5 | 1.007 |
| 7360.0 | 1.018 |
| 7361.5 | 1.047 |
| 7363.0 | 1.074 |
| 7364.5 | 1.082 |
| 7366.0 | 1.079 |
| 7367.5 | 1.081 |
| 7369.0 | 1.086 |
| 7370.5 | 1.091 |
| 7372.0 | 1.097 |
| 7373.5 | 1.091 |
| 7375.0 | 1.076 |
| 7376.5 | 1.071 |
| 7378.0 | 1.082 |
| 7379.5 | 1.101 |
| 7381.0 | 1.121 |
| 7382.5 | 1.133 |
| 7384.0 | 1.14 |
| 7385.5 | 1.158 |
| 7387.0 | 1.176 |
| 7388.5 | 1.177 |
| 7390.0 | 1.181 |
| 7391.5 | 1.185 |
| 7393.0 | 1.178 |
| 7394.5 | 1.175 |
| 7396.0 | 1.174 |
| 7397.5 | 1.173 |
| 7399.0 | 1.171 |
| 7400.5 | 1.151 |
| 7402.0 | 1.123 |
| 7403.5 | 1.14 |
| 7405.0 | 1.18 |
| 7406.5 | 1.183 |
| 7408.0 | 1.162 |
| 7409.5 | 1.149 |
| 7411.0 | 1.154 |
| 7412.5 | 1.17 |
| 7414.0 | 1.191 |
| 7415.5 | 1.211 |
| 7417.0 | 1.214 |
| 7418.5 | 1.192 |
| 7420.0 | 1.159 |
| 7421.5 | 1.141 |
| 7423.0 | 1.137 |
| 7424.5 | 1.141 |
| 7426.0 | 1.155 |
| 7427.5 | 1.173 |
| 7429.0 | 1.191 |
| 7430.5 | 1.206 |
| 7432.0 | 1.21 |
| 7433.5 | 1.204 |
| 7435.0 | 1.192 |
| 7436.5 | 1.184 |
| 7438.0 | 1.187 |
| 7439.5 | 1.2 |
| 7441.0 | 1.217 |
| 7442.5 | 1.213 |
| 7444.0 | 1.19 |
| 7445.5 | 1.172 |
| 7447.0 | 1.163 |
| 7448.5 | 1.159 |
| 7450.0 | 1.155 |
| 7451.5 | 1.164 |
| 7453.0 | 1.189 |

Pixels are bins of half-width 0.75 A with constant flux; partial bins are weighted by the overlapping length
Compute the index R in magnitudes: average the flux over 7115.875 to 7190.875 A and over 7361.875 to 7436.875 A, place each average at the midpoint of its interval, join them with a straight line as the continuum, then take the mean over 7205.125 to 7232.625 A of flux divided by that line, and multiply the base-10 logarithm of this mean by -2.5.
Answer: 0.20 mag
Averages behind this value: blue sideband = 0.398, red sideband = 1.15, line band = 0.497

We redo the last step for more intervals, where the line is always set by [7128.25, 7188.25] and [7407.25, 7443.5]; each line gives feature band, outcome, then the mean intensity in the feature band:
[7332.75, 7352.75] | -0.07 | 0.995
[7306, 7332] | -0.07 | 0.916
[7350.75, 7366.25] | -0.06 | 1.03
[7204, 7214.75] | 0.21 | 0.437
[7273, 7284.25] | 0.04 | 0.709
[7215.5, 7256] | 0.07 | 0.573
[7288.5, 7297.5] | -0.05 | 0.817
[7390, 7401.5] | -0.08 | 1.17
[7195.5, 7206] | 0.12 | 0.448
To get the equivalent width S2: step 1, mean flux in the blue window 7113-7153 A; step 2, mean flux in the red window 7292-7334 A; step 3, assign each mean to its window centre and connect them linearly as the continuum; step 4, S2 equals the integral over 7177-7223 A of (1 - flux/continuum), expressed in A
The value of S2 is 7.6 A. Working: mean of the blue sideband 0.381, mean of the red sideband 0.887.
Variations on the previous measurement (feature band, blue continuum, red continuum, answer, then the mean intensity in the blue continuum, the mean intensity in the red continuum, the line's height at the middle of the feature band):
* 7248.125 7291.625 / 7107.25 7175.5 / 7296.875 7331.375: 3.0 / 0.389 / 0.894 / 0.764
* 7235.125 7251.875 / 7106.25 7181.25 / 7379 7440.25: 2.1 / 0.394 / 1.17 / 0.685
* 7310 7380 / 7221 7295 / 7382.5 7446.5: -3.6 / 0.661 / 1.18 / 0.947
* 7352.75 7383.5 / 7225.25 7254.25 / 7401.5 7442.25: -2.0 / 0.586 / 1.18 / 1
